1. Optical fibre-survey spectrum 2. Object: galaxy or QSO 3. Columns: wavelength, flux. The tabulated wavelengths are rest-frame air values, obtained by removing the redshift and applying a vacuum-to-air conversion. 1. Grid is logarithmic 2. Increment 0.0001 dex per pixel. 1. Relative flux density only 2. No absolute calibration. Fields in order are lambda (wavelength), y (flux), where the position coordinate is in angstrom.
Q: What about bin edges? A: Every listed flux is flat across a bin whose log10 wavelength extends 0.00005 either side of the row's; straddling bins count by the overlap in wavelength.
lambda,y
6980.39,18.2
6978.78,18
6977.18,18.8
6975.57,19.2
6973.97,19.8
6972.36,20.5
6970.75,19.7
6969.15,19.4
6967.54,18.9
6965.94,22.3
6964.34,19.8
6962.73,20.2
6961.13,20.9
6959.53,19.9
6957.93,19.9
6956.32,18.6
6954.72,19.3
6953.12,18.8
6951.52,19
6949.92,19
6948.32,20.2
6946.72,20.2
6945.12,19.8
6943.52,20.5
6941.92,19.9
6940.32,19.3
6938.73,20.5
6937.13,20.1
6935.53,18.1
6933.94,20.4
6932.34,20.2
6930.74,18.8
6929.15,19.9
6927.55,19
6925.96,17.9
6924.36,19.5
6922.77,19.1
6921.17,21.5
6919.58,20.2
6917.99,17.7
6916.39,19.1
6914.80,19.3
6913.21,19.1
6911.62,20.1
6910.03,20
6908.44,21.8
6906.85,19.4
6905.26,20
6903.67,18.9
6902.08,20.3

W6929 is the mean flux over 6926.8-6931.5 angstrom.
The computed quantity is 19.2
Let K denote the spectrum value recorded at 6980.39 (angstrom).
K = 18.2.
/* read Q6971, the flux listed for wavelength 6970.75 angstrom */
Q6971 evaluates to 19.7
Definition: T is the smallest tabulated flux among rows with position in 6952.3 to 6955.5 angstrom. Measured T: 18.8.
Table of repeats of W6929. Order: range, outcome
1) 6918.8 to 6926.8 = 19.6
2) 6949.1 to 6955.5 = 19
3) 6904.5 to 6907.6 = 19.7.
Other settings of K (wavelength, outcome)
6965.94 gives 22.3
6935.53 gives 18.1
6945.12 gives 19.8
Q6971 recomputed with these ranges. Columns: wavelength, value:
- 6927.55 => 19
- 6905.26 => 20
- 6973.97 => 19.8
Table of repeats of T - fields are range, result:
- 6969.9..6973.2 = 19.7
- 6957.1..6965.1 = 19.8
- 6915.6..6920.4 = 17.7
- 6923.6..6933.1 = 17.9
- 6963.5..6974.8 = 18.9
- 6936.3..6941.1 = 19.3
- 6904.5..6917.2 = 19.1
